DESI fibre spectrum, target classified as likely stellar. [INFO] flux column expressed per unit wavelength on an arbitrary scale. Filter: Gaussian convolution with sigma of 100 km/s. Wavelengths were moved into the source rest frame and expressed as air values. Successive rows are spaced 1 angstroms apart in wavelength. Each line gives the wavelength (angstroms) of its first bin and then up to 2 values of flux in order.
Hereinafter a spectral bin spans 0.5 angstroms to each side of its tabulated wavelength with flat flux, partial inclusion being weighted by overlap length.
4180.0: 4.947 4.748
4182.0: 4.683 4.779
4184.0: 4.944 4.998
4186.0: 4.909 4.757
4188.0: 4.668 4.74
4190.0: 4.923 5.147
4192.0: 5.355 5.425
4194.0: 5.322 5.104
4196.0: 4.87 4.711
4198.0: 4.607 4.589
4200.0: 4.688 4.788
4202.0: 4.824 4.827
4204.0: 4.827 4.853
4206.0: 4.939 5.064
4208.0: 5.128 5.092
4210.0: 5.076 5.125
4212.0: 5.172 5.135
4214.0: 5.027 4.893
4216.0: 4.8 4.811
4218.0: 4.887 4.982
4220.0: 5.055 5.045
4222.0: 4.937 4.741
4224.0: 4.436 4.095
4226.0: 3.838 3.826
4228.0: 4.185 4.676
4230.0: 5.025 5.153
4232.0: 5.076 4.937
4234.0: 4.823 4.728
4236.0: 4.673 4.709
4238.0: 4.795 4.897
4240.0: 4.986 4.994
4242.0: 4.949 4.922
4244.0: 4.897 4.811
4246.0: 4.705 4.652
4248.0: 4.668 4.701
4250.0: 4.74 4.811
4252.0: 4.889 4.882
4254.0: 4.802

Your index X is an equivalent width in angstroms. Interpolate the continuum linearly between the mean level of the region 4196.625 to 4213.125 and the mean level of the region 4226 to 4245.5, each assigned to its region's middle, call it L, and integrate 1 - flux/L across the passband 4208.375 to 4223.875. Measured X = -0.4 angstroms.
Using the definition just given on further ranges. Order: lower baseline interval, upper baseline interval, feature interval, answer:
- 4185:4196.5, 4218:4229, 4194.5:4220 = -0.76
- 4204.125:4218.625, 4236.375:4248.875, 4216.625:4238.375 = 0.92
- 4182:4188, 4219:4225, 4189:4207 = -0.38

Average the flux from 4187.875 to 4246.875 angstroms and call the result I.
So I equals 4.85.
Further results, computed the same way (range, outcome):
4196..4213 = 4.9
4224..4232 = 4.44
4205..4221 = 5.01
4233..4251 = 4.81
